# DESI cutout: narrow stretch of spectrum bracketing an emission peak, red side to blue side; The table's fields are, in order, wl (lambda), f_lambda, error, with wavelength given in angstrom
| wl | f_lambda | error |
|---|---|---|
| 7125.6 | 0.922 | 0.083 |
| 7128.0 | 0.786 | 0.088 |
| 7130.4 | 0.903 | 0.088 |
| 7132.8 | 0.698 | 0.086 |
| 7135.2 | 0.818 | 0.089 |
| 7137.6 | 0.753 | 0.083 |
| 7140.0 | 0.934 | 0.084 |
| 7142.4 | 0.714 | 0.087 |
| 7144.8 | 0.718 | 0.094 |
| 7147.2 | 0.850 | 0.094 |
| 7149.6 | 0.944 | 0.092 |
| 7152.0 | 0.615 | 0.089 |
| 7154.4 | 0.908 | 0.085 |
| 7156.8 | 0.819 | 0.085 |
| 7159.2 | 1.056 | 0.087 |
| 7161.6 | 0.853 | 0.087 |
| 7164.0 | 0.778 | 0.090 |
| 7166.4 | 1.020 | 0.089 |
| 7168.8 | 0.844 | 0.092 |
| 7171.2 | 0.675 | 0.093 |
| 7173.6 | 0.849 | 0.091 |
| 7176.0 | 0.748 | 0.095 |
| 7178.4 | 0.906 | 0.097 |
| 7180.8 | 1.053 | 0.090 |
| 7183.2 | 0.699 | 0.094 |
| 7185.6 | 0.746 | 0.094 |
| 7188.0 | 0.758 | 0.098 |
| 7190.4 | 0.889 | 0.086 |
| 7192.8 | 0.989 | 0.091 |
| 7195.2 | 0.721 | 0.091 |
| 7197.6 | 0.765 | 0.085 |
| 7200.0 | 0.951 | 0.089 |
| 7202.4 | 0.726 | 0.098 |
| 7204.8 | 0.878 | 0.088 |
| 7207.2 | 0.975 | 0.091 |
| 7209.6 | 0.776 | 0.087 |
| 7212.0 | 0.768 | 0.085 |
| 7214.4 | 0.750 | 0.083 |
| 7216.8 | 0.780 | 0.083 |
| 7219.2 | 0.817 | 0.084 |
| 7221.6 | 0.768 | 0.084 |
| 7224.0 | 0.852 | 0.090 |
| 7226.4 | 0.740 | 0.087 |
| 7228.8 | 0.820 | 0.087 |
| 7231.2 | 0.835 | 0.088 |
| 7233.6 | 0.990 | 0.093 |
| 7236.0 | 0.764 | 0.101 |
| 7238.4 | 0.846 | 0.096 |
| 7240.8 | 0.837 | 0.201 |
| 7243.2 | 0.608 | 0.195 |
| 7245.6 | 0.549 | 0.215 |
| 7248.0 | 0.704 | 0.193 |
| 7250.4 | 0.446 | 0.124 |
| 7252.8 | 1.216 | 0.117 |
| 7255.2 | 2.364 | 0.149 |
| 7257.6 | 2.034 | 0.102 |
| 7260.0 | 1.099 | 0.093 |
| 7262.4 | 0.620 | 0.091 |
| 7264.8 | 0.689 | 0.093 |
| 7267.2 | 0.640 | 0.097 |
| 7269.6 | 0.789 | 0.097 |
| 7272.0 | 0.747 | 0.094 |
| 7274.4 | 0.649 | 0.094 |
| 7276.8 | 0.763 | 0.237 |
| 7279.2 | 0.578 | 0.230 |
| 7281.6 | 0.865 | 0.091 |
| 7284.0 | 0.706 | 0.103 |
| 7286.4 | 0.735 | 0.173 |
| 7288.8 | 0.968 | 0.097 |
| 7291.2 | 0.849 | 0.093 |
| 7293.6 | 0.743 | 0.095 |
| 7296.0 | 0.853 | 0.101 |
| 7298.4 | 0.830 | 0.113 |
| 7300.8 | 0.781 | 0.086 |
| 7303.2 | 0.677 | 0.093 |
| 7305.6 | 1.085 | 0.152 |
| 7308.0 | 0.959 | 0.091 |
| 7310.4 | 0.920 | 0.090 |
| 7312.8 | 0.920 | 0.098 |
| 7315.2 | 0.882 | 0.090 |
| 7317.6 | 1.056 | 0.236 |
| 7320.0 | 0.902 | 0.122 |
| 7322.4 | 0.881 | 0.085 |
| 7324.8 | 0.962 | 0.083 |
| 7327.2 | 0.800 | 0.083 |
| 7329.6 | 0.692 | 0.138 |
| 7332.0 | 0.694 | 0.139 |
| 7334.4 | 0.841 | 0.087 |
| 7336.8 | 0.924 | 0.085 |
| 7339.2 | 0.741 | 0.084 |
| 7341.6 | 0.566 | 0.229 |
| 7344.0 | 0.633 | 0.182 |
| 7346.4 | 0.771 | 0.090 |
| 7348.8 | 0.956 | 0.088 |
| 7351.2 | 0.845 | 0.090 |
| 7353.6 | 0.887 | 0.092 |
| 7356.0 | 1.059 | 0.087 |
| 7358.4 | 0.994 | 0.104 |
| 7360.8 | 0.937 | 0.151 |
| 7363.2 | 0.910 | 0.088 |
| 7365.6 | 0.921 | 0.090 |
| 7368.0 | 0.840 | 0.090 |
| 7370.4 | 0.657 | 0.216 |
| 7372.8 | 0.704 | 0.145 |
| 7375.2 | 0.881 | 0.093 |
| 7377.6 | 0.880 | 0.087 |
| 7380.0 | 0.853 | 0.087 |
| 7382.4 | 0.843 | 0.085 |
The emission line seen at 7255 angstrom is H-beta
